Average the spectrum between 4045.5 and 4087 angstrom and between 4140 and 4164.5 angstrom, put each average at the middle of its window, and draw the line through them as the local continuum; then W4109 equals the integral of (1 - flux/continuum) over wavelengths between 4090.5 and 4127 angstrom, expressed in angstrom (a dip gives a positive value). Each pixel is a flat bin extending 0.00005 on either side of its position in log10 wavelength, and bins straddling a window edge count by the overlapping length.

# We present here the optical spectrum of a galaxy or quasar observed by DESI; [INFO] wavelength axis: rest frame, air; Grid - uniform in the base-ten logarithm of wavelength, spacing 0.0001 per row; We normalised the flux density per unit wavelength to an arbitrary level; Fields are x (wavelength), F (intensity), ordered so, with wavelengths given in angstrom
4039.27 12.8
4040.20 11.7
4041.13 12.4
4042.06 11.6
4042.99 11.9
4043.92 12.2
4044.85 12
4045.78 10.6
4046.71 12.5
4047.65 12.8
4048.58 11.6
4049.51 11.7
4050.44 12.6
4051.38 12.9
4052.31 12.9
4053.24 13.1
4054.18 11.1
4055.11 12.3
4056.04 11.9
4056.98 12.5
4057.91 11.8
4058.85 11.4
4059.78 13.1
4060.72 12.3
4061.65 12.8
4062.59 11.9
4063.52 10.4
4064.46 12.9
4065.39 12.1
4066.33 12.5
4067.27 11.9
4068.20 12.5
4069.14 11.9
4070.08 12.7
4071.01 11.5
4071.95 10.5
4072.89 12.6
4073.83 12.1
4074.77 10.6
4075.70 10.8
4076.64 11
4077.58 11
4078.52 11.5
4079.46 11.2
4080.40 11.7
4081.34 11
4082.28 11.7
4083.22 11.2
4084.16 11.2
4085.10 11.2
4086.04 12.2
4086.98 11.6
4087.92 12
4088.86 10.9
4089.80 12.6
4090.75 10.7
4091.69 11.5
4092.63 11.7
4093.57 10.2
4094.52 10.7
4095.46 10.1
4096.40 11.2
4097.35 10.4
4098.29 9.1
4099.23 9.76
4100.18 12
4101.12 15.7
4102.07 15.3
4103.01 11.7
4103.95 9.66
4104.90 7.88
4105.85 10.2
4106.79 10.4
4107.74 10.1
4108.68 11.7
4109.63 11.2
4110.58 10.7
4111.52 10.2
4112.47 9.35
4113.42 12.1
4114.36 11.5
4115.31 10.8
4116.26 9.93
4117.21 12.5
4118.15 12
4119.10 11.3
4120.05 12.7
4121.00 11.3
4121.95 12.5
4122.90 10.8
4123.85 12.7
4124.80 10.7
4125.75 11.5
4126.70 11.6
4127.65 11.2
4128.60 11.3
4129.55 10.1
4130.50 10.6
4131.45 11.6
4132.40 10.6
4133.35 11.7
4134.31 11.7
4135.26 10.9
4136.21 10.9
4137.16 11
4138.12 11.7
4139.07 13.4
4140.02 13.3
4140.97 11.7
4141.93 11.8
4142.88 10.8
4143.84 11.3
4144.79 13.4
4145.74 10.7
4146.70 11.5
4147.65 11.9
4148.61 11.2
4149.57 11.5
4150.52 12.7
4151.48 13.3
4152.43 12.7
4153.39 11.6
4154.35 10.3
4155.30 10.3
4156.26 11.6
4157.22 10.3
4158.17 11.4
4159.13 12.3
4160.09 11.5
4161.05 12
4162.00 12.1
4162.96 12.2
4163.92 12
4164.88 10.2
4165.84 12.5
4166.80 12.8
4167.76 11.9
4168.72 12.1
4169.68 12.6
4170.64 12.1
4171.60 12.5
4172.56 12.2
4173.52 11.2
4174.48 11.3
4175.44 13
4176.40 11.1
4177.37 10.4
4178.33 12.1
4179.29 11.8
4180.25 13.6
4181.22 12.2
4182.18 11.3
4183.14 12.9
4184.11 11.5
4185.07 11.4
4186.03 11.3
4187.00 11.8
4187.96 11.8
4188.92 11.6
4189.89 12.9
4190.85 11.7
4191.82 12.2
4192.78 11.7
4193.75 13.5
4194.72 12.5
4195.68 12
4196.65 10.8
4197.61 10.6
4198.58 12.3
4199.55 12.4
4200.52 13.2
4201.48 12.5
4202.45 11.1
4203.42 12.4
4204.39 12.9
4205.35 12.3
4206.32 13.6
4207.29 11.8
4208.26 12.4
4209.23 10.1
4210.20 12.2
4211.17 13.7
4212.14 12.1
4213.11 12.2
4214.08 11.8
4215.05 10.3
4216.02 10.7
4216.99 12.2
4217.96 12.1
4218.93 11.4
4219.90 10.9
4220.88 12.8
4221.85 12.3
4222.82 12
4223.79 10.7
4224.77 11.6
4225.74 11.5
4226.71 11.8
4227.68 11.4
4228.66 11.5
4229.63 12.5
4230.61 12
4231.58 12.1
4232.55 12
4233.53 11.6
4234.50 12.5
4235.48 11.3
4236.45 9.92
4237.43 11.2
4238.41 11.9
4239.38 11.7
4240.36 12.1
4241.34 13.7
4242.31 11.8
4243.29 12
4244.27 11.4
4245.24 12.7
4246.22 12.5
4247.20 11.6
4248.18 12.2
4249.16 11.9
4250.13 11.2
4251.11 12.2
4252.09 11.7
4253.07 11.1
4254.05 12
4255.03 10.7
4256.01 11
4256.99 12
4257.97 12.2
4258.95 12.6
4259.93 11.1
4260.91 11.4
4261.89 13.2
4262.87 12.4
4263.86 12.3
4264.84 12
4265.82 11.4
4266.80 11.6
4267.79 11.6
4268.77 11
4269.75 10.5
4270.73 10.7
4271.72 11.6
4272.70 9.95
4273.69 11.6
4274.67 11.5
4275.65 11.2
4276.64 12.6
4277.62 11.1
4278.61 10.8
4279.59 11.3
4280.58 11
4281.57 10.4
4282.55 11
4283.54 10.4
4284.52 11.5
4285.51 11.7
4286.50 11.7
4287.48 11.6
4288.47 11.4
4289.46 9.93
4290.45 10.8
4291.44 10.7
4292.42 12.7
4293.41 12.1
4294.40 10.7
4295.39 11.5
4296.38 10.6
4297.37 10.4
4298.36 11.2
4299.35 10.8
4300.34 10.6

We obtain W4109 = 1.9 angstrom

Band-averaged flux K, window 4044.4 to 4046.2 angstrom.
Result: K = 11.3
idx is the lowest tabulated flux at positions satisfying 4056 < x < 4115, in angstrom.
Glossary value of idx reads 7.88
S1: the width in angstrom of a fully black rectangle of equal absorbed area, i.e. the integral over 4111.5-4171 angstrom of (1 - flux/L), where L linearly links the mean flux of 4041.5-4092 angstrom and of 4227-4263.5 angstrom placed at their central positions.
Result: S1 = 1.2 angstrom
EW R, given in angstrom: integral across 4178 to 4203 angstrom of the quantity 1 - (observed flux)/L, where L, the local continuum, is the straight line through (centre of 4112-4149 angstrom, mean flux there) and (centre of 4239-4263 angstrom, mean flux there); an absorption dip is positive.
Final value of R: -0.7 angstrom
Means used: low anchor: 11.5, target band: 12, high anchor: 11.9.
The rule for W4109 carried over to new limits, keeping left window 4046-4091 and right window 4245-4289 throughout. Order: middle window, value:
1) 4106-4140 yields 1.38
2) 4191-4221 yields -0.99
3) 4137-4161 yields -0.05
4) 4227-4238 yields -0.06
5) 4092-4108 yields 1.13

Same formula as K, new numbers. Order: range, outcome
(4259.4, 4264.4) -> 12.1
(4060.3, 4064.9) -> 12.1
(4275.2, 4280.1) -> 11.4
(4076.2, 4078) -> 11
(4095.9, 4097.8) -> 10.8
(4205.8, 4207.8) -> 12.7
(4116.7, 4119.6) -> 11.9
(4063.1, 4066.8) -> 12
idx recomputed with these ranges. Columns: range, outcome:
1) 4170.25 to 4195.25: 10.4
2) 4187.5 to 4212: 10.1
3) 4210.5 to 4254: 9.92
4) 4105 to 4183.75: 9.35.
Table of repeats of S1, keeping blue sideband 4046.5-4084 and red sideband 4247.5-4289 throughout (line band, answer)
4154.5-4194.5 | -0.7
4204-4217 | -0.5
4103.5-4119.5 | 1.5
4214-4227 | 0.0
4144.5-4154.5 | -0.2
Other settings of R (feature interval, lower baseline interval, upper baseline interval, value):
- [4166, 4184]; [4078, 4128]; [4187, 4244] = -0.6 angstrom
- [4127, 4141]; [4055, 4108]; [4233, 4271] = 0.2 angstrom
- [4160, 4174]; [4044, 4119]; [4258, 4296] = -0.7 angstrom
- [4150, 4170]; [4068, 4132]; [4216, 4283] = -0.7 angstrom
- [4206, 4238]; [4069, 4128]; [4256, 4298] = -1.2 angstrom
